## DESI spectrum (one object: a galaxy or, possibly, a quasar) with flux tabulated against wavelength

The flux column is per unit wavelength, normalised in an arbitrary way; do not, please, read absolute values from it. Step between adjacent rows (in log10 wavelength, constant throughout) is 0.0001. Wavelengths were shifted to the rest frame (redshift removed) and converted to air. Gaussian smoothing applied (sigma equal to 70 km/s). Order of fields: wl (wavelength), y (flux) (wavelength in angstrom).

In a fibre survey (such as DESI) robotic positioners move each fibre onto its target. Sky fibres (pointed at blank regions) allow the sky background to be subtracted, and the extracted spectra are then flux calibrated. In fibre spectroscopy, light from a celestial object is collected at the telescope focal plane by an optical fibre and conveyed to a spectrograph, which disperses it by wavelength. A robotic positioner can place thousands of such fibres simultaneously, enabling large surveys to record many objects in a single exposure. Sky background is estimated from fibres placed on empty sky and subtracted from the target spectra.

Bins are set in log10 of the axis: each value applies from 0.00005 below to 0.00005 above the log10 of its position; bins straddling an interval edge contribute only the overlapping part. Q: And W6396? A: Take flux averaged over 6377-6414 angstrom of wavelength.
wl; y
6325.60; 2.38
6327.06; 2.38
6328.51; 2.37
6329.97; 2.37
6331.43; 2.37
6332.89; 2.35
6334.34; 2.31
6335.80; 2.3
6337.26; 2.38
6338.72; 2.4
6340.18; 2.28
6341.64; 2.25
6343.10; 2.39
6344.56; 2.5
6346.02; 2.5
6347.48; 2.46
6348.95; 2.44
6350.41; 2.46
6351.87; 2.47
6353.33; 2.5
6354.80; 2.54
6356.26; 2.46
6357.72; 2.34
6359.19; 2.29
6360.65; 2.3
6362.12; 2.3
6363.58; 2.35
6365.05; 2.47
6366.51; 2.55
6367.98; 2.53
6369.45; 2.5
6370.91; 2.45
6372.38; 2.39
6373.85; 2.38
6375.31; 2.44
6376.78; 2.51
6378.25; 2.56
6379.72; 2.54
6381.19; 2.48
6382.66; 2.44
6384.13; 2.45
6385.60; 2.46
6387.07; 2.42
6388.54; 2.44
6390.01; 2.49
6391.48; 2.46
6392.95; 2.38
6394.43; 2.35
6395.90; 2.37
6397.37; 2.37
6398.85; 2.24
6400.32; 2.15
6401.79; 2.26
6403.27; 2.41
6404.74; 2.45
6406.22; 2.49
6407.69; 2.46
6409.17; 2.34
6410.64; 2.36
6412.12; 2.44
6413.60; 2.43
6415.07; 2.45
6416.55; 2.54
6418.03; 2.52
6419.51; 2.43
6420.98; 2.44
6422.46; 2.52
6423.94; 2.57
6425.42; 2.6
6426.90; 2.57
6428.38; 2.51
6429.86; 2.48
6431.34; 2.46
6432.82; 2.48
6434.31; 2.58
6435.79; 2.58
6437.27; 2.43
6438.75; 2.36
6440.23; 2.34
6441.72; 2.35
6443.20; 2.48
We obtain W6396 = 2.41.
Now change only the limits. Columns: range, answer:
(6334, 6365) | 2.39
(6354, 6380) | 2.44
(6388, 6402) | 2.35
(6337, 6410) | 2.42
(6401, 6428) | 2.46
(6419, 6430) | 2.52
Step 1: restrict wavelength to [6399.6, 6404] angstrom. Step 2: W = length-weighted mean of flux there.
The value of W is 2.27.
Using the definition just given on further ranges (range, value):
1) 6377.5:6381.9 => 2.52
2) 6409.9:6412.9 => 2.4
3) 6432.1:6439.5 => 2.49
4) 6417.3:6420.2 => 2.47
